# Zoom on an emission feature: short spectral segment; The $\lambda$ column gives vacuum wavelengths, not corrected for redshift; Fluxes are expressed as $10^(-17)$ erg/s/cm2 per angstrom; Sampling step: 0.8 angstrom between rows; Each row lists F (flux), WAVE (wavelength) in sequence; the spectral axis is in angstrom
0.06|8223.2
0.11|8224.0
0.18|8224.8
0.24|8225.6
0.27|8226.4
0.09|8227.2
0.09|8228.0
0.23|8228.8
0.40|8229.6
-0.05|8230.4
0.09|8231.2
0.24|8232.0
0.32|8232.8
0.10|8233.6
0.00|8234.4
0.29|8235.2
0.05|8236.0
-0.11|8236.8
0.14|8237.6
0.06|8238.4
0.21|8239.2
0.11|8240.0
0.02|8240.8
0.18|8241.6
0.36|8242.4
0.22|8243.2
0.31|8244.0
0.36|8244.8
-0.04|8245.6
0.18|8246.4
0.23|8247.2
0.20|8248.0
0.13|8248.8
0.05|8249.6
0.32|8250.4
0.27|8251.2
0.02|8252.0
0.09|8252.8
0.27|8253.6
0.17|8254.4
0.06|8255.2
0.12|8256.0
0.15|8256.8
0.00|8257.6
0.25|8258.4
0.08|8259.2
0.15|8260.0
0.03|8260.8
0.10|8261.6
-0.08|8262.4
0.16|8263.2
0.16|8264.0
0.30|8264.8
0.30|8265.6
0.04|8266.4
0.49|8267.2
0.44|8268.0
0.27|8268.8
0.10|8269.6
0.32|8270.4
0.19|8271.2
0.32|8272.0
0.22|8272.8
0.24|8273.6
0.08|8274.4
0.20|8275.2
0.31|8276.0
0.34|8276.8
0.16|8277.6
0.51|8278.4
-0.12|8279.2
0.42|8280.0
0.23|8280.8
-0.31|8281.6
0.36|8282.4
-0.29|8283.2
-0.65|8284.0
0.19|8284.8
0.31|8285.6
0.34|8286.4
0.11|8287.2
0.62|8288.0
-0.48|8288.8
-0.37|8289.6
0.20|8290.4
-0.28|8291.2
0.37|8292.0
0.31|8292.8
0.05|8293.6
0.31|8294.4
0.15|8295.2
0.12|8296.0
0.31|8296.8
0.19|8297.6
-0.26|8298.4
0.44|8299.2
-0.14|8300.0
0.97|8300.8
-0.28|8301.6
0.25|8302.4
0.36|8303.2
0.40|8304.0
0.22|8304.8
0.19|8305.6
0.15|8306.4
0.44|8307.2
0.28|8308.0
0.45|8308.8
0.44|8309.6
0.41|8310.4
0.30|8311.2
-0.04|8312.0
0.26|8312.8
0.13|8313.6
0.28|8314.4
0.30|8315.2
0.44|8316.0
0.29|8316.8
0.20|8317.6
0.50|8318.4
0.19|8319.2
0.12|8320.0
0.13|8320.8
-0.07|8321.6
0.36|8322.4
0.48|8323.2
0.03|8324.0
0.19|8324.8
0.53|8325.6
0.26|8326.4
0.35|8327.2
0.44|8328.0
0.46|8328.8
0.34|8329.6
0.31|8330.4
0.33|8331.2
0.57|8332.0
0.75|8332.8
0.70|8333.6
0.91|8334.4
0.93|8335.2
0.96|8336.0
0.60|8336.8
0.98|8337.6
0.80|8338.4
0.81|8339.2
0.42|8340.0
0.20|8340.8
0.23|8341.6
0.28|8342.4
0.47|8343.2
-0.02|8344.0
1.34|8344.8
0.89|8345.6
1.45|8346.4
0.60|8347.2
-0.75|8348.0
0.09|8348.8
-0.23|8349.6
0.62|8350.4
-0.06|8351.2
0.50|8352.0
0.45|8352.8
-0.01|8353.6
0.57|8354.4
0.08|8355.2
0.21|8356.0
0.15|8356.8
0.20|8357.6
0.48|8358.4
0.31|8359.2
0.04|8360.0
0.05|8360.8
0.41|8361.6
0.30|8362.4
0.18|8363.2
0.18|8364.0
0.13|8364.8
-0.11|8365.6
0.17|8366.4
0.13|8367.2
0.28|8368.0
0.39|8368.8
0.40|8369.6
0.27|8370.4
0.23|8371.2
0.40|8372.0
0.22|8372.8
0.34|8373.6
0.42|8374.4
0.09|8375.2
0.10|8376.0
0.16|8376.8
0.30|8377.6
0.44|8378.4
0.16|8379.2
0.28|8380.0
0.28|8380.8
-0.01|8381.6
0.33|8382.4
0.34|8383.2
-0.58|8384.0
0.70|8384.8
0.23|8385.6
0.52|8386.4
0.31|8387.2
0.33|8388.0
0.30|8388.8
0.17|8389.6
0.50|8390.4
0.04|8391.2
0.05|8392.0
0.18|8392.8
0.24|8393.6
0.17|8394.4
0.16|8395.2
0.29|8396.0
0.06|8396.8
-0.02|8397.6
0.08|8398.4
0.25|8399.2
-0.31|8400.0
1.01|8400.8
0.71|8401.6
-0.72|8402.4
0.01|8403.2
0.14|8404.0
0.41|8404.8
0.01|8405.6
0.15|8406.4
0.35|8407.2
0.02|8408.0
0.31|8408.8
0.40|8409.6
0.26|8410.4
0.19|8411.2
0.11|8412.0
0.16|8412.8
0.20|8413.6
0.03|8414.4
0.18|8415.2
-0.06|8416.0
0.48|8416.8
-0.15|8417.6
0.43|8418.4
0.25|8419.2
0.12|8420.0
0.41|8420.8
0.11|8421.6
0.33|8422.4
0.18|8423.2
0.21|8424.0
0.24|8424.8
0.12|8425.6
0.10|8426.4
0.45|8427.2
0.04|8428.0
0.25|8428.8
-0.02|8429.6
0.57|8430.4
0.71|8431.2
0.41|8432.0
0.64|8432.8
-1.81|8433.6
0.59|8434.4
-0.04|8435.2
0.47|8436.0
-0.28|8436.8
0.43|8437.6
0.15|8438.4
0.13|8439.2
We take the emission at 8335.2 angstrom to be H-beta 4861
